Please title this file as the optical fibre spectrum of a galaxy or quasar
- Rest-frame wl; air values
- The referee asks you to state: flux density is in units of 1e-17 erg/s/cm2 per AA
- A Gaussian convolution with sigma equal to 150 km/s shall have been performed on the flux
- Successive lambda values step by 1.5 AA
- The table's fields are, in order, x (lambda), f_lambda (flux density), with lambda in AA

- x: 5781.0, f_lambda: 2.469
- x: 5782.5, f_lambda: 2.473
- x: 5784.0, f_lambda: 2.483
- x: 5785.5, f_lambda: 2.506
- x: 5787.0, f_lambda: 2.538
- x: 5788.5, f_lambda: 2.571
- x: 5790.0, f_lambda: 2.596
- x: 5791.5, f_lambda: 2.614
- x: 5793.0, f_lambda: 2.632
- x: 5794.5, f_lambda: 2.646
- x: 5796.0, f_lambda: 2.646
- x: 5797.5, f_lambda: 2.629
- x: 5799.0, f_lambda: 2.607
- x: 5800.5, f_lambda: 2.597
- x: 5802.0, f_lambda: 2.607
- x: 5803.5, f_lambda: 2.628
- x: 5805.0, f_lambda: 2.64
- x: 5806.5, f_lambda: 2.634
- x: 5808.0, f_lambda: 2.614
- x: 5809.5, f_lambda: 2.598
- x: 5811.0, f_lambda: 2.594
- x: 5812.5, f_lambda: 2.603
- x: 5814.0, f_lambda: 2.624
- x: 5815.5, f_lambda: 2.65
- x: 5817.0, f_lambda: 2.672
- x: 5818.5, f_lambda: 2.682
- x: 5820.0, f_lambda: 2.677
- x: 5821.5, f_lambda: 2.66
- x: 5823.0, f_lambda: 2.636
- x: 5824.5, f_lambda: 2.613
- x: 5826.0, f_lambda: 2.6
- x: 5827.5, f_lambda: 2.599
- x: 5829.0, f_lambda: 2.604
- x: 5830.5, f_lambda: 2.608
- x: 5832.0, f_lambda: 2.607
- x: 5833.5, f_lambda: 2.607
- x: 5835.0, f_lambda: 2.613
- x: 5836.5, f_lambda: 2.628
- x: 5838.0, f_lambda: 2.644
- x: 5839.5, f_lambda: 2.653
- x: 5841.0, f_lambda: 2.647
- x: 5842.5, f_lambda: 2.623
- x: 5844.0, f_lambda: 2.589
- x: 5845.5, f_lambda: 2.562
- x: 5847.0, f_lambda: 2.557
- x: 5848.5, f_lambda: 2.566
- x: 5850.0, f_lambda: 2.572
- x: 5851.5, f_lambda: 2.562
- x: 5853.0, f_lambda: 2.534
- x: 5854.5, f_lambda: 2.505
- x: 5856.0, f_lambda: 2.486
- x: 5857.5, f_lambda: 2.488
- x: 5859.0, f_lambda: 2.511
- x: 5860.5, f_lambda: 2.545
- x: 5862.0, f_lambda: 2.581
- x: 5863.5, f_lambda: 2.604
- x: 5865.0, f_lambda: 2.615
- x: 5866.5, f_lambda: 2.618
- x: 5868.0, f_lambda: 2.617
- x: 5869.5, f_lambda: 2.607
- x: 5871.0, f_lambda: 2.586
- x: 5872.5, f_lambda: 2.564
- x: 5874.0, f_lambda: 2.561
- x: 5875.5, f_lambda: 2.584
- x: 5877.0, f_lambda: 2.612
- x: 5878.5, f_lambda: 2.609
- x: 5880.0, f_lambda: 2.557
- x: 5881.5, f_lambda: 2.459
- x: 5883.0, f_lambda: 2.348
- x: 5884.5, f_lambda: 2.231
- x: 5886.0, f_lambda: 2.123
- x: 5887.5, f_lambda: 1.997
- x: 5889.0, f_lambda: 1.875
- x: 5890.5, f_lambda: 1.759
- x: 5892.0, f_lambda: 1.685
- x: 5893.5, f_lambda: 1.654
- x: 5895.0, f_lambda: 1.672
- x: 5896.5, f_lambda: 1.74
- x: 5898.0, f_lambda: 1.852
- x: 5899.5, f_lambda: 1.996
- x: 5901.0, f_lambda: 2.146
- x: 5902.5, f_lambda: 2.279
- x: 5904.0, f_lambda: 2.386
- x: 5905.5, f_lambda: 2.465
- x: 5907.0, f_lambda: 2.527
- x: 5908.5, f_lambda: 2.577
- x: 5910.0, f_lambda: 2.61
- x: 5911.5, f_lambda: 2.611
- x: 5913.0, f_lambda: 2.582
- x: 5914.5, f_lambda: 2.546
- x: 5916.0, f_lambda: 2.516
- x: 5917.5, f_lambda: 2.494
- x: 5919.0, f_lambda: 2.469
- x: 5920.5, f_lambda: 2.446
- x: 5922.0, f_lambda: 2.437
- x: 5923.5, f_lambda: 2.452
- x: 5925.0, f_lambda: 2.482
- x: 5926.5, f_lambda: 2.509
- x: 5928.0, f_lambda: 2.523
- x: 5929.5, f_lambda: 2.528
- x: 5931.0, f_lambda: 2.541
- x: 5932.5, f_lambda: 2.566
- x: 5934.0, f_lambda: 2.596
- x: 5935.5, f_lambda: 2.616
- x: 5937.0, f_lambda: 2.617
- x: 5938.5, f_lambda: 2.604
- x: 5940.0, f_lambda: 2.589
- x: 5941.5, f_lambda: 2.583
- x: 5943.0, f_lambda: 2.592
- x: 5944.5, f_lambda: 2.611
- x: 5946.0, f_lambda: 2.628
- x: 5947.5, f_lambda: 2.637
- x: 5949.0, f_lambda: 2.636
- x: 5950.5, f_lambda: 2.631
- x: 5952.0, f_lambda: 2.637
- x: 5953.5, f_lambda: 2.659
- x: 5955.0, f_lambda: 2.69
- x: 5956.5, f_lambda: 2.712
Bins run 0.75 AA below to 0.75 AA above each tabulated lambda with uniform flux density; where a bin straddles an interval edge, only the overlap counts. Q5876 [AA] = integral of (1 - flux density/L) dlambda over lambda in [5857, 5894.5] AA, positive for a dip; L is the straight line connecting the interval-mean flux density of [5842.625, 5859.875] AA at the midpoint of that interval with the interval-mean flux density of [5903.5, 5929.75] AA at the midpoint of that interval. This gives 2.38 AA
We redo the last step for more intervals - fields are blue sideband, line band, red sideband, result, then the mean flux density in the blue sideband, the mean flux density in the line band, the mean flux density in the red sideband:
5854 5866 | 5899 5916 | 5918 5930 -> 0.4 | 2.54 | 2.44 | 2.48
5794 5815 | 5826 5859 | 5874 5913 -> -1.8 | 2.62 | 2.58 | 2.23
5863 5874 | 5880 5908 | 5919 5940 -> 5.3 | 2.6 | 2.08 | 2.53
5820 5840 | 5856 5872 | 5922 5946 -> 0.2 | 2.62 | 2.57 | 2.56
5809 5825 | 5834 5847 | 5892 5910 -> -0.6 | 2.64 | 2.62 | 2.12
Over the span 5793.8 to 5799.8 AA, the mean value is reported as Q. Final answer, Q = 2.63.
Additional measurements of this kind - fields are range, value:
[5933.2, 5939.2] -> 2.61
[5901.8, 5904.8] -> 2.34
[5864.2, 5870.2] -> 2.61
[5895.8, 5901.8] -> 1.94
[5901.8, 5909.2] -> 2.45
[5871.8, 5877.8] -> 2.58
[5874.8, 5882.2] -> 2.56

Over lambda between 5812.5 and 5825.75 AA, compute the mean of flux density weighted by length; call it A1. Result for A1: 2.65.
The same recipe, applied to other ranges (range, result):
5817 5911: 2.44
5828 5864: 2.58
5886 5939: 2.32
